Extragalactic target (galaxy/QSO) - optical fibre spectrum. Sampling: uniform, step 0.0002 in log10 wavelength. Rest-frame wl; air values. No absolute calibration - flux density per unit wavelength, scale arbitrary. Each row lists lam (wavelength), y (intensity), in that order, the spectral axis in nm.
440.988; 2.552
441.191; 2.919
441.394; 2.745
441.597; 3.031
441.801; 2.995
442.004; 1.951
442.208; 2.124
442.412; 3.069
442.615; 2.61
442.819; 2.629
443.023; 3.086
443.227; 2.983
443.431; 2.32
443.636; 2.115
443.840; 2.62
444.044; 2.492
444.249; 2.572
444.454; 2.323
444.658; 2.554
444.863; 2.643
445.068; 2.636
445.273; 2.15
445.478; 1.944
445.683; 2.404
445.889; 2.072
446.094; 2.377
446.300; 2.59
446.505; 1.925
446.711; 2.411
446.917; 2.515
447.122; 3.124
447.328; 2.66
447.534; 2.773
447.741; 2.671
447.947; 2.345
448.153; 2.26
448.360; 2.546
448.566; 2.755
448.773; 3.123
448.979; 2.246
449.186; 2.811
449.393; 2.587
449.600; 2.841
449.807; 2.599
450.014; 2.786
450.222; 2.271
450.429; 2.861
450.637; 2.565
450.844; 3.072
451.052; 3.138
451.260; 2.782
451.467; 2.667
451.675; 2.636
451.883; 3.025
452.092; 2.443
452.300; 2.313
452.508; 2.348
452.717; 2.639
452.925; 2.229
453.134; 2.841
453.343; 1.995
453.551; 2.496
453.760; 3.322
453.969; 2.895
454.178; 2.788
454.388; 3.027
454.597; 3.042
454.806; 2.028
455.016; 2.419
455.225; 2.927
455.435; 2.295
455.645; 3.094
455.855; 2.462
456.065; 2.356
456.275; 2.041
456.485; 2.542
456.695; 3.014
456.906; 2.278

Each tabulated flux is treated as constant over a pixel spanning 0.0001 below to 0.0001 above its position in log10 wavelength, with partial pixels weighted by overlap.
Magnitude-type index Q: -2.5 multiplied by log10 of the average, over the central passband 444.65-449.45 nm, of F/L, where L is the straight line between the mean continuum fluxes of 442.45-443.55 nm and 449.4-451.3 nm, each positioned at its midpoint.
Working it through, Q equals 0.10 mag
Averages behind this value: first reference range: 2.74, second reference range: 2.76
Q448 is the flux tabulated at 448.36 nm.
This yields 2.546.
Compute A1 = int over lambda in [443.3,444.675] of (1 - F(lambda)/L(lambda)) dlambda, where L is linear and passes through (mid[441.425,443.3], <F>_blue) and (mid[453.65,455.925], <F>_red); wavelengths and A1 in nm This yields 0.15 nm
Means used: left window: 2.72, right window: 2.76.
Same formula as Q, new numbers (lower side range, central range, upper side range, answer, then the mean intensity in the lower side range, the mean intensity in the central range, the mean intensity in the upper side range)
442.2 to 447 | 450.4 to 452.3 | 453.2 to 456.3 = -0.08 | 2.47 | 2.77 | 2.63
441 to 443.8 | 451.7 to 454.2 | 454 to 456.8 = 0.01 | 2.66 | 2.61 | 2.63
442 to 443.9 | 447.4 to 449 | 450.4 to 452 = 0.05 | 2.58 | 2.61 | 2.84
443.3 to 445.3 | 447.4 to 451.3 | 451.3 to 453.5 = -0.08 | 2.46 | 2.68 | 2.52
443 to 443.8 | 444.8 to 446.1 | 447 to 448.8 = 0.14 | 2.58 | 2.3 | 2.68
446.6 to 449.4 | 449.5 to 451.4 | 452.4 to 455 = -0.06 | 2.63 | 2.77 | 2.63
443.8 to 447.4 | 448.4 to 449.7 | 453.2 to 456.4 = -0.09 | 2.44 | 2.72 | 2.61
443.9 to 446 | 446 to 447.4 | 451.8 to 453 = -0.05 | 2.38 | 2.51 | 2.5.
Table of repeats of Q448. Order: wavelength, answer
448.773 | 3.123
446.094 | 2.377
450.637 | 2.565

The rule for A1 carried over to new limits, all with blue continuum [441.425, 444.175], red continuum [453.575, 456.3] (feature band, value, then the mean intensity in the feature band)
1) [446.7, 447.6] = -0.028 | 2.72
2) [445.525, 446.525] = 0.134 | 2.28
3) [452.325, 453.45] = 0.113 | 2.4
